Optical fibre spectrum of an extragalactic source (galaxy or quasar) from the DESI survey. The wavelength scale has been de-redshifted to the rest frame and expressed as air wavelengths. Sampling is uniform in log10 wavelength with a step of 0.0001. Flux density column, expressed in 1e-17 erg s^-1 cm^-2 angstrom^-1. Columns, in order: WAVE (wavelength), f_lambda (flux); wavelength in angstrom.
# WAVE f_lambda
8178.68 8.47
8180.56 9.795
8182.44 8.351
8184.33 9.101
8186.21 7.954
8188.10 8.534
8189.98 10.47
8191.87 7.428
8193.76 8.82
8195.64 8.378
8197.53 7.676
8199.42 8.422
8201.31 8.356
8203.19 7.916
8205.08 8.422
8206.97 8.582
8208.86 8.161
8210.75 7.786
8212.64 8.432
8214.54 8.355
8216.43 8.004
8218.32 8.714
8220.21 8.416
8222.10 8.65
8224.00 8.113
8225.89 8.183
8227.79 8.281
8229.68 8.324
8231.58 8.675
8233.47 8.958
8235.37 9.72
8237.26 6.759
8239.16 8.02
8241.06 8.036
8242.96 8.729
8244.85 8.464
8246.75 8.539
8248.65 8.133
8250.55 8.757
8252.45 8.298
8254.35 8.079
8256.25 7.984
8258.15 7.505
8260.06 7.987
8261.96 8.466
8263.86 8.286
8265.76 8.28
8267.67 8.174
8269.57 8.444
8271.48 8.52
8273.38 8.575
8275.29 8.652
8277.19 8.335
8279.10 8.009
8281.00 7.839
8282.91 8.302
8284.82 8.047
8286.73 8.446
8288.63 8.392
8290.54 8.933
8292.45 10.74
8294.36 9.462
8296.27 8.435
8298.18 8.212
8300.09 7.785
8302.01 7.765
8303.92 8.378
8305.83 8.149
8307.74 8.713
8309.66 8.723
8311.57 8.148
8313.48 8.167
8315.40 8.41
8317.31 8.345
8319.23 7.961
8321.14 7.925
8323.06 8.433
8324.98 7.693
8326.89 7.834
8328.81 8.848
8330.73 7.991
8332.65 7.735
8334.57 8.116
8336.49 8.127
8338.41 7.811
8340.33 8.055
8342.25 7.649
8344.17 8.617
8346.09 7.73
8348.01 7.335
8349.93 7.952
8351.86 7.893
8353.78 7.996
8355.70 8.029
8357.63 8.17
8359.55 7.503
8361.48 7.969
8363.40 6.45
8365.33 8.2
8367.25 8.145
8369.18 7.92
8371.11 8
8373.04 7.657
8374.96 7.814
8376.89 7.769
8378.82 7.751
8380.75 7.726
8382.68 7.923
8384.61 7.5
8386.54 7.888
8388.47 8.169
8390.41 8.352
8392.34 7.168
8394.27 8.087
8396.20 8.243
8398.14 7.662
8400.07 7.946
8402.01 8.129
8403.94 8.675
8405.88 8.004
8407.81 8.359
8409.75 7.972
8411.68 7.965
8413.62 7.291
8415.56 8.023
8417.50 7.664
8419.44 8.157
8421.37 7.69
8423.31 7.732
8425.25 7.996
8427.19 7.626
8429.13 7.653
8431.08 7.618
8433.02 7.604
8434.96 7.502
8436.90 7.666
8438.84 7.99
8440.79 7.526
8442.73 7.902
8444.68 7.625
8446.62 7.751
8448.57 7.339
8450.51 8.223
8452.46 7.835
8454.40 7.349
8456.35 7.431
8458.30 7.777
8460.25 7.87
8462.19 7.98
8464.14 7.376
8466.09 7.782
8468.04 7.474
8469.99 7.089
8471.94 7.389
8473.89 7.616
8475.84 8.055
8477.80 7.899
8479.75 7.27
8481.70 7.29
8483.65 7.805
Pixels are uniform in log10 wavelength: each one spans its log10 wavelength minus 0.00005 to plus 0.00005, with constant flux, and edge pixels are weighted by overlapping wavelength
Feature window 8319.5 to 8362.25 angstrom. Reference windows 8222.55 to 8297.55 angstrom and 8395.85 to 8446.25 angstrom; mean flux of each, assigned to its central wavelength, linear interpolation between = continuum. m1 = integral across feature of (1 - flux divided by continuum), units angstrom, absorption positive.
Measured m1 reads 0.81 angstrom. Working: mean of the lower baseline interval 8.41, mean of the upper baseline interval 7.85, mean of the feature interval 7.97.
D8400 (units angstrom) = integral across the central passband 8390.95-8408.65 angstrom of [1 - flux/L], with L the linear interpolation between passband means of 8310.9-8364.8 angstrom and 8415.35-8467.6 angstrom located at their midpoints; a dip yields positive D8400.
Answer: -0.5 angstrom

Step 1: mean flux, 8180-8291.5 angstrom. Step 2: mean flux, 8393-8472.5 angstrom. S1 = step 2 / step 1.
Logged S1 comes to 0.93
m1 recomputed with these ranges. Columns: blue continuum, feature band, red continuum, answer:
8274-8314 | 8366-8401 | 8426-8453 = 0.5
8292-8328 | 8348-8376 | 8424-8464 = 1.0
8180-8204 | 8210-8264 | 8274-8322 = 1.2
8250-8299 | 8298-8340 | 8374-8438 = 0.5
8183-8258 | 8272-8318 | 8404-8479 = -1.7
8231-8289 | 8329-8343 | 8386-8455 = 0.2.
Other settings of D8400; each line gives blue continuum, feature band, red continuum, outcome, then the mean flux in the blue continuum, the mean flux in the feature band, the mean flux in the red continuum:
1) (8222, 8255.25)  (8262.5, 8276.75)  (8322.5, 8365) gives -0.3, 8.37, 8.42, 7.91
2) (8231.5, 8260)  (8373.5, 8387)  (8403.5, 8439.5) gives 0.3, 8.29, 7.76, 7.84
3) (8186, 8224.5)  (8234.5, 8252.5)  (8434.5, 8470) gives -0.2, 8.37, 8.34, 7.68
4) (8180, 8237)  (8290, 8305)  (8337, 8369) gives -1.1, 8.47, 8.7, 7.85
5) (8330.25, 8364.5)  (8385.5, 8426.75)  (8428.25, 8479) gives -1.1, 7.84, 7.96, 7.66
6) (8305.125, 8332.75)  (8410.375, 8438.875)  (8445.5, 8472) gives 0.1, 8.22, 7.74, 7.63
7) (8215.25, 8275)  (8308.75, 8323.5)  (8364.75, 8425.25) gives -0.2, 8.33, 8.26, 7.92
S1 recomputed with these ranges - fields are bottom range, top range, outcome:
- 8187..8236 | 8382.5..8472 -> 0.92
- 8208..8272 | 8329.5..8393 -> 0.95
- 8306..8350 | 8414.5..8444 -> 0.96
